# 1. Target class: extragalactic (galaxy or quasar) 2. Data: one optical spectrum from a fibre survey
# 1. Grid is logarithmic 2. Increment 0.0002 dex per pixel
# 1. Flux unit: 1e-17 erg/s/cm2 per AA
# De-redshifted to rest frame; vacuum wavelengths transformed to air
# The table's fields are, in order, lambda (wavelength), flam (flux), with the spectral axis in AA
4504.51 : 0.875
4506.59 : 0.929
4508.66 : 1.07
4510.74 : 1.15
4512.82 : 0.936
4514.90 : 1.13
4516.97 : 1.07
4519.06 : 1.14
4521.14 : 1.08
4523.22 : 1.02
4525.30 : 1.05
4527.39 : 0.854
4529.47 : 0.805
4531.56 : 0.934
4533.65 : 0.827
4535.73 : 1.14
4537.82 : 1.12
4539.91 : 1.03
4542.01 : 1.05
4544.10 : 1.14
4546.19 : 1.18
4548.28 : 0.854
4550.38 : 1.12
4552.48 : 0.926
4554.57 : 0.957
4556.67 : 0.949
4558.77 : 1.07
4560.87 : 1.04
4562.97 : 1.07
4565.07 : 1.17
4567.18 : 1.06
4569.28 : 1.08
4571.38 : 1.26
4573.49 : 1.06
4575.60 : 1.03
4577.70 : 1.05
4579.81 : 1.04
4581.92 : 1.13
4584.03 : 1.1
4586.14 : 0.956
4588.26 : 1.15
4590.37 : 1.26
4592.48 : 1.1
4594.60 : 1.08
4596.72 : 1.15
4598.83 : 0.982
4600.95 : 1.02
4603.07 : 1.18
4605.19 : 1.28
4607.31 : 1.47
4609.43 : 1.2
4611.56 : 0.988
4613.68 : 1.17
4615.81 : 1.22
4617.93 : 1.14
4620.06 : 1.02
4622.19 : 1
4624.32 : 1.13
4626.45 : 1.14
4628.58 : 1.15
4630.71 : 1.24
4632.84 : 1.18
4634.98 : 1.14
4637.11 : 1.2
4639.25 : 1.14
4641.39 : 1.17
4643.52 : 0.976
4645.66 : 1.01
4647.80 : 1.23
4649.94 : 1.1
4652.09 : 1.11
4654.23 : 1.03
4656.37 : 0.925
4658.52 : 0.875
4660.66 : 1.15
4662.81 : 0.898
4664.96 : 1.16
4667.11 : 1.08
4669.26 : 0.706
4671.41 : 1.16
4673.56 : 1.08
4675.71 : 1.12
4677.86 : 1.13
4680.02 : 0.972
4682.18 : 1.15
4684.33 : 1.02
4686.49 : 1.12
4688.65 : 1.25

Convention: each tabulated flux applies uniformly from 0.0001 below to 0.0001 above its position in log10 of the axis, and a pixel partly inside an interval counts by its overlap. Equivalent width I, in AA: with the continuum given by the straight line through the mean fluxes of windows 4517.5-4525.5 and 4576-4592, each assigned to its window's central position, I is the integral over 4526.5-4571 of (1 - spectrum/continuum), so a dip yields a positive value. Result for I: 2.54 AA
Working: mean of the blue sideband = 1.07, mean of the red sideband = 1.1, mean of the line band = 1.02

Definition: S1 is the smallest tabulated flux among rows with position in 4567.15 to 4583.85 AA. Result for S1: 1.03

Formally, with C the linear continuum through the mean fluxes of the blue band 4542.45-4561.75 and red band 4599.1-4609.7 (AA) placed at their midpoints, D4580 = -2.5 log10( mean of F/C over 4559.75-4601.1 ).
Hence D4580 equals 0.03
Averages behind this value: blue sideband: 1.03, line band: 1.09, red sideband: 1.21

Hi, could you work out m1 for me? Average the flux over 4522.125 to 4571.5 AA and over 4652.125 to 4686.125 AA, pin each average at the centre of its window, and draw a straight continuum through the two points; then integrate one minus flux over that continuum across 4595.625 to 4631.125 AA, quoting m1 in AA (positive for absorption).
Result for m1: -3.91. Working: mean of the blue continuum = 1.03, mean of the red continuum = 1.03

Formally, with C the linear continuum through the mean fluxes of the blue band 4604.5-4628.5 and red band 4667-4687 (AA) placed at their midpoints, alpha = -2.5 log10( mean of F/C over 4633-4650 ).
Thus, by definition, -0.01 mag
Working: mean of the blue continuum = 1.16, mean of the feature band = 1.13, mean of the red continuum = 1.05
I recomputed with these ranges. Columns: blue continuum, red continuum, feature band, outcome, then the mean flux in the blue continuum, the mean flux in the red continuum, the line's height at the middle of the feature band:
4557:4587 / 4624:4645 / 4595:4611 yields -0.89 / 1.08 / 1.14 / 1.11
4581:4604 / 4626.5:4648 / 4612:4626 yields 0.18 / 1.1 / 1.14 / 1.12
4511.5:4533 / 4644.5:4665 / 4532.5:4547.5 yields -0.88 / 1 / 1.04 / 1.01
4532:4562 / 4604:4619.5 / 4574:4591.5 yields 0.56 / 1.03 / 1.2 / 1.12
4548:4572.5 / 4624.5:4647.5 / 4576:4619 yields -1.46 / 1.05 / 1.14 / 1.09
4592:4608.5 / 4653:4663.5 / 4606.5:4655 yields -3.22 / 1.16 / 0.981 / 1.07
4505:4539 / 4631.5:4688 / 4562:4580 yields -1.03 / 1.01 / 1.07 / 1.03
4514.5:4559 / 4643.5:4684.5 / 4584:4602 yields -1.01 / 1.02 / 1.05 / 1.03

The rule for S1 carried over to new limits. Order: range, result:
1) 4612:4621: 1.02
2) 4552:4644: 0.926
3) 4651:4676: 0.706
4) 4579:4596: 0.956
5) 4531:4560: 0.827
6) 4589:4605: 0.982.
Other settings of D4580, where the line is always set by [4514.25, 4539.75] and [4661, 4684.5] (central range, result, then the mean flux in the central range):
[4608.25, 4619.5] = -0.108 mag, 1.14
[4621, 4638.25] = -0.109 mag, 1.15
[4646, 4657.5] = -0.031 mag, 1.07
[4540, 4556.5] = -0.010 mag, 1.03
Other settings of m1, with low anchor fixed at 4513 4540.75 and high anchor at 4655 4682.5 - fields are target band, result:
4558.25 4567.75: -0.6 AA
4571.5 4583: -0.7 AA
